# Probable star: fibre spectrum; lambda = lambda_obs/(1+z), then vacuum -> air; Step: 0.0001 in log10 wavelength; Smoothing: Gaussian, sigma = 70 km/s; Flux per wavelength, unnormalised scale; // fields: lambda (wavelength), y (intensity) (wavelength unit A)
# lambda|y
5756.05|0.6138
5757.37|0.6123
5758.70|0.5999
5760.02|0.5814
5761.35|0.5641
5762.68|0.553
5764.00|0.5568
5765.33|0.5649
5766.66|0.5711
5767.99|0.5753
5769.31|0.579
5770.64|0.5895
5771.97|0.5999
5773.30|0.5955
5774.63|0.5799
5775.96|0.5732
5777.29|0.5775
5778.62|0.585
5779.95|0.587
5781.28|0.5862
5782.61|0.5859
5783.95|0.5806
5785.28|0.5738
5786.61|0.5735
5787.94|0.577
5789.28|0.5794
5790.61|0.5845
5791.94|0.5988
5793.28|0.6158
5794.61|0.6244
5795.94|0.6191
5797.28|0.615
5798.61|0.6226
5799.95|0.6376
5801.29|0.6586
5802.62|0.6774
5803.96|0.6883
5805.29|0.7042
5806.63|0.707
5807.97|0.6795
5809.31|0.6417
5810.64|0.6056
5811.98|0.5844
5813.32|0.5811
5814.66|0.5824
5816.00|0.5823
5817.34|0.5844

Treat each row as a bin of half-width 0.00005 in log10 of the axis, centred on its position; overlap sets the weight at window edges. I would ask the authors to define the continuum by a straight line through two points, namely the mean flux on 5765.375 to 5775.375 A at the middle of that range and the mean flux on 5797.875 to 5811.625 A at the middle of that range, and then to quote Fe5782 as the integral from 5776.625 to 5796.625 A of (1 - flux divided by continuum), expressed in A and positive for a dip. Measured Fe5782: 1.0 A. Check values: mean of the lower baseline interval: 0.583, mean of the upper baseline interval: 0.66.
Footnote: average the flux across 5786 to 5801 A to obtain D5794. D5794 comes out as 0.606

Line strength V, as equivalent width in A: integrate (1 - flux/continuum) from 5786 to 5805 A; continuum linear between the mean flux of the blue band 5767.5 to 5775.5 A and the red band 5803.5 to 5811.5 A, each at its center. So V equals 0.6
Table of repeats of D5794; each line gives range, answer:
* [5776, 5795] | 0.587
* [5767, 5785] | 0.584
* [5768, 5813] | 0.611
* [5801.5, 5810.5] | 0.678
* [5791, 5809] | 0.649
